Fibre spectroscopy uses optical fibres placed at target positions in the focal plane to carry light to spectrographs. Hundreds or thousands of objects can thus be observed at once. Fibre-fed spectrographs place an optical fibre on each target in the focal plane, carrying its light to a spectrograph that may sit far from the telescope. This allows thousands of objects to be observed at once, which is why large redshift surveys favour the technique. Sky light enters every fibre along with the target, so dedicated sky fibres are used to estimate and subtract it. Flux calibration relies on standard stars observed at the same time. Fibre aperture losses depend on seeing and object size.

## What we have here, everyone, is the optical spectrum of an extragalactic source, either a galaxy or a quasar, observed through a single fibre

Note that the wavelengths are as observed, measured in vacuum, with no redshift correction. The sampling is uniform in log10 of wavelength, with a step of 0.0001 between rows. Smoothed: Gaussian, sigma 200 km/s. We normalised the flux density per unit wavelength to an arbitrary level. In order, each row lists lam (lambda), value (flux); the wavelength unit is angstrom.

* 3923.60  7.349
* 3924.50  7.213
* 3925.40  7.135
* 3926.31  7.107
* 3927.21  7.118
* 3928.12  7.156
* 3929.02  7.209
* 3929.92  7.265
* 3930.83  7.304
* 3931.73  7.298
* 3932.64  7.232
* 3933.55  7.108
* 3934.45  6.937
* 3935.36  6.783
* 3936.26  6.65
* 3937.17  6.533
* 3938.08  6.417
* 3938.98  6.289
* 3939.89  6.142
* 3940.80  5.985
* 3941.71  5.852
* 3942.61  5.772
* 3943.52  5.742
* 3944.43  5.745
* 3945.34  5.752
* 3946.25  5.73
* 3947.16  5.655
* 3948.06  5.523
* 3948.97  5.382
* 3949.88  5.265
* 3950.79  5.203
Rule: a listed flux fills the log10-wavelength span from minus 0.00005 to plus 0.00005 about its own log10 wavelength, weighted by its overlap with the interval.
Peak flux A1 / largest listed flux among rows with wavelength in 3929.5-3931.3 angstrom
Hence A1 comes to 7.304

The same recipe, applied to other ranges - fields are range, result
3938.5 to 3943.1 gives 6.289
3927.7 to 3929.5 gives 7.209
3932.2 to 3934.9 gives 7.232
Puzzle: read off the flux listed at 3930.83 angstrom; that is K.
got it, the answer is 7.304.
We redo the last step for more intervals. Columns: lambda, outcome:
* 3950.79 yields 5.203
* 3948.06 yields 5.523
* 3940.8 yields 5.985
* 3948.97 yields 5.382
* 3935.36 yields 6.783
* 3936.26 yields 6.65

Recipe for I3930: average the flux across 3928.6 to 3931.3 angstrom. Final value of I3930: 7.27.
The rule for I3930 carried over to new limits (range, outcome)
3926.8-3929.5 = 7.17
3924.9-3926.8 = 7.13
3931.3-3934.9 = 7.14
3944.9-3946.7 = 5.74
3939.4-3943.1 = 5.94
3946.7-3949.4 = 5.54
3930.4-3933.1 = 7.27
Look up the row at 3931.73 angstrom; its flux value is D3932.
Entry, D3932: 7.298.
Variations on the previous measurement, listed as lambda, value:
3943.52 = 5.742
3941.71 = 5.852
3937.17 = 6.533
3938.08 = 6.417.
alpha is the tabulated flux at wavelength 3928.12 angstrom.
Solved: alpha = 7.156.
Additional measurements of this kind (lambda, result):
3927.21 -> 7.118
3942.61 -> 5.772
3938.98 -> 6.289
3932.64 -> 7.232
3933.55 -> 7.108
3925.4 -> 7.135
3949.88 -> 5.265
